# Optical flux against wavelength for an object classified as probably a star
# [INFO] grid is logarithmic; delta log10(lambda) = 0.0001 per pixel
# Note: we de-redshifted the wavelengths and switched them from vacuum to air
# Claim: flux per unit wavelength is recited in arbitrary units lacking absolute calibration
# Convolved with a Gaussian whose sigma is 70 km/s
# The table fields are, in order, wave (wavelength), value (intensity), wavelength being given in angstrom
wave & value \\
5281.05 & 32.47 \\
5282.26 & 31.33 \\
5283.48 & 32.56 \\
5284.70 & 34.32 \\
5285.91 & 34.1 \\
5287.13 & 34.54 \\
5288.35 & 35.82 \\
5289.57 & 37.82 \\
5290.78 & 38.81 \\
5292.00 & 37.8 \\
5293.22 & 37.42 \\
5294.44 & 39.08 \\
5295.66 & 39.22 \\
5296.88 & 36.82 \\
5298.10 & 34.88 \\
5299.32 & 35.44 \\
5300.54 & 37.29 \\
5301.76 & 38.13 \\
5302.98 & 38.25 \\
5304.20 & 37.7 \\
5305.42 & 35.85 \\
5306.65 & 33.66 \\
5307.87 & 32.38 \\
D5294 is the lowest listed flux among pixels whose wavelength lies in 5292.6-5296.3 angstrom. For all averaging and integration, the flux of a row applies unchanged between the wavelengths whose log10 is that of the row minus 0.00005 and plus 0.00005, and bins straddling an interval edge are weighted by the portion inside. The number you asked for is 37.42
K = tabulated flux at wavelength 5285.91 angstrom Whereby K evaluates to 34.1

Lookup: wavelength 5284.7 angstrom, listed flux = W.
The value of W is 34.32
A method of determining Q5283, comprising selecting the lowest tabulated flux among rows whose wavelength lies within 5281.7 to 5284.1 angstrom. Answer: 31.33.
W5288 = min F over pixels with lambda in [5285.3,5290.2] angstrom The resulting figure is 34.1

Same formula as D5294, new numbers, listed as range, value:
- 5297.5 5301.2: 34.88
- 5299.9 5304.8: 37.29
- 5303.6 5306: 35.85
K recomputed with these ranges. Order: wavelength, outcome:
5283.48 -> 32.56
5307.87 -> 32.38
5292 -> 37.8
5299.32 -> 35.44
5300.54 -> 37.29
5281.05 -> 32.47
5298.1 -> 34.88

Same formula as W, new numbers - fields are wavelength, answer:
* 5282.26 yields 31.33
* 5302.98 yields 38.25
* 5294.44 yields 39.08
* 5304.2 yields 37.7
